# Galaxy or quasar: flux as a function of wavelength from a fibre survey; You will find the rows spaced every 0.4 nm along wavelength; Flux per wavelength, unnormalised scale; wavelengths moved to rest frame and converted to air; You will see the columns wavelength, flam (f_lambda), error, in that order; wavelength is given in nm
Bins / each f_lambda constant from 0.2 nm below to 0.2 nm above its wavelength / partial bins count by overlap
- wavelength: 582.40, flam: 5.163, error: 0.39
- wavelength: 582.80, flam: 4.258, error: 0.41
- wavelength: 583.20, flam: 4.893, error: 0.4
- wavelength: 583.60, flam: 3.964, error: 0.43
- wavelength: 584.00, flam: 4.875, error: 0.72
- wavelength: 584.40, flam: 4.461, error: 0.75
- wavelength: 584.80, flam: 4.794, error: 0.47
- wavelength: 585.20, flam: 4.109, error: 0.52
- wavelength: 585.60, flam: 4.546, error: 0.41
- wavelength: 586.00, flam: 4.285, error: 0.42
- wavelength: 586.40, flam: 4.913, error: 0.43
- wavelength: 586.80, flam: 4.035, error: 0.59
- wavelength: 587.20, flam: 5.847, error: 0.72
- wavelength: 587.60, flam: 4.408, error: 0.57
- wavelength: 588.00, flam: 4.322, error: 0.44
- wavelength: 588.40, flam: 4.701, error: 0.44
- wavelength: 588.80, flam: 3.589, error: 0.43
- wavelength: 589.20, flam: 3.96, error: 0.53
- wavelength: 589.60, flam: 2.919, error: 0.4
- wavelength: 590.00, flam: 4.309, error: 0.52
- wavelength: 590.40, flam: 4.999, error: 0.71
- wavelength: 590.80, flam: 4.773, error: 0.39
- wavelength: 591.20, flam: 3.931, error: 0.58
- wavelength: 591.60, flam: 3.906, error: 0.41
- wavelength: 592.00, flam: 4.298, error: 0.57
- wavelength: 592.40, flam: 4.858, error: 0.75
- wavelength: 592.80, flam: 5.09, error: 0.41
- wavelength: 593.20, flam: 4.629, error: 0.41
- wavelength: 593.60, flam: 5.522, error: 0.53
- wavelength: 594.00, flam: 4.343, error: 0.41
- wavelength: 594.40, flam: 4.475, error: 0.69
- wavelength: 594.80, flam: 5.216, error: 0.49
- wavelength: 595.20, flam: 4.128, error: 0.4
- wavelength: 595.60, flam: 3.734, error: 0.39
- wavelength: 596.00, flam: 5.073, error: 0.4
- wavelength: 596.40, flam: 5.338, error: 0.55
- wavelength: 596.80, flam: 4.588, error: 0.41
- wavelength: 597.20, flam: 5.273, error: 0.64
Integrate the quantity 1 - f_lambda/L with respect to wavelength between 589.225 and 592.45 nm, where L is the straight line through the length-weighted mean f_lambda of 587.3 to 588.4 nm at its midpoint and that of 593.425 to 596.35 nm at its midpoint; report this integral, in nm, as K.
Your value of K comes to 0.28 nm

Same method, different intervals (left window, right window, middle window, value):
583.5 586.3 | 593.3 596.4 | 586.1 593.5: 0.236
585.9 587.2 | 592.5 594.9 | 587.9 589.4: 0.183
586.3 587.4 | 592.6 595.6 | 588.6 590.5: 0.371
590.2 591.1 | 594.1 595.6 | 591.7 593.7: -0.074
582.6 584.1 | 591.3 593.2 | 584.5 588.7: -0.075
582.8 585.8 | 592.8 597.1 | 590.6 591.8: 0.116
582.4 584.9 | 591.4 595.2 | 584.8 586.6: 0.039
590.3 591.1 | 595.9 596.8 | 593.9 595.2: 0.094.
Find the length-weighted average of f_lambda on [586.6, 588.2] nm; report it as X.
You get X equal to 4.65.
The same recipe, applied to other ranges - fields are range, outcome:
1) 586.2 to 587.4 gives 4.93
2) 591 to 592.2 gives 4.05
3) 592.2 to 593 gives 4.97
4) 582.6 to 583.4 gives 4.58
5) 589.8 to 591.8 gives 4.38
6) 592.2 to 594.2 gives 4.89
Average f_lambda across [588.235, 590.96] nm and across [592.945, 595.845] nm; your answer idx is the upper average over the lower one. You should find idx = 1.1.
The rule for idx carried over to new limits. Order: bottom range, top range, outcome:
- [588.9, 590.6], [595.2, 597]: 1.15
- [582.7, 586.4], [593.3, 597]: 1.05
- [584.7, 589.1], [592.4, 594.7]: 1.08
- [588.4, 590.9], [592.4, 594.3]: 1.18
